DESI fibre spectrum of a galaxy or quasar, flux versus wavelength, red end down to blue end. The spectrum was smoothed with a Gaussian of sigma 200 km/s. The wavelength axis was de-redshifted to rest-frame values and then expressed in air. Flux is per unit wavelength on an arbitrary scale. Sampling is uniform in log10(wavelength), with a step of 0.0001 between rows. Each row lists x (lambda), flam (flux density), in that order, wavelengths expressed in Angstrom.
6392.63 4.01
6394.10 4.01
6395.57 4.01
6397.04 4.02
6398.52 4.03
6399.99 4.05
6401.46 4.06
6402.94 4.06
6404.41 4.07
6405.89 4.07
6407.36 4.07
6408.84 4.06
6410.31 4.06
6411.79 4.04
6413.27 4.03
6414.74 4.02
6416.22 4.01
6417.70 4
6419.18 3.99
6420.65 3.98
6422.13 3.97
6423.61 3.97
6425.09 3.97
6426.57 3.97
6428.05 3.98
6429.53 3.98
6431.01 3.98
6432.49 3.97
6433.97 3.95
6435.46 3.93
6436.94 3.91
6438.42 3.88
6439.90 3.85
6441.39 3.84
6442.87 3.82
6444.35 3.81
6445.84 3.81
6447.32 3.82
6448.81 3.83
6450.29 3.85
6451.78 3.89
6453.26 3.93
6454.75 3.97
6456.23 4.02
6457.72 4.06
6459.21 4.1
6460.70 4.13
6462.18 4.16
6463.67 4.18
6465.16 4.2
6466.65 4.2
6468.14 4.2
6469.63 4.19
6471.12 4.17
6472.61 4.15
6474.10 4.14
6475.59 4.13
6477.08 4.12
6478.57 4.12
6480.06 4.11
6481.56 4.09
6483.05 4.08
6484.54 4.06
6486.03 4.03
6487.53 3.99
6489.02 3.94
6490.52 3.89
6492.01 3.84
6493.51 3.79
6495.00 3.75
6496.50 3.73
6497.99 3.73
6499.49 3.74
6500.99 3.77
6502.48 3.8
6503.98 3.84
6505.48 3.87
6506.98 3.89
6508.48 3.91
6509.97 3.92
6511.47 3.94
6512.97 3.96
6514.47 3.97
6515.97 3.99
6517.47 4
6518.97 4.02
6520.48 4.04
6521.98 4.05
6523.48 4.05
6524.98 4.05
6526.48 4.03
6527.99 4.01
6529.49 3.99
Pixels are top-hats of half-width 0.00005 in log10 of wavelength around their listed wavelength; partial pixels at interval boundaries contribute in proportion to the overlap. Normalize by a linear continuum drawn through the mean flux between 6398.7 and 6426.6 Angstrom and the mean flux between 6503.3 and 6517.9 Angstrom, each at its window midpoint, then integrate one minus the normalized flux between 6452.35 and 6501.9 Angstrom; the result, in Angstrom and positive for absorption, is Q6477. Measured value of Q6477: -0.7 Angstrom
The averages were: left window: 4.03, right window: 3.93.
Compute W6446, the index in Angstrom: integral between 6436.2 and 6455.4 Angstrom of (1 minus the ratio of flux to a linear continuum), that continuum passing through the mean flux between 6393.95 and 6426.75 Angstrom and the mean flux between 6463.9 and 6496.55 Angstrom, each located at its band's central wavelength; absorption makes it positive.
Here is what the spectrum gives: 0.8 Angstrom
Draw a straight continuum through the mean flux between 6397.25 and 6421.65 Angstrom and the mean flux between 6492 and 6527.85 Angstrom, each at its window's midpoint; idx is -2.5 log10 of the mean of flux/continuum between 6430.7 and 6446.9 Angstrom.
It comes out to 0.03 mag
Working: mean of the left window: 4.04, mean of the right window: 3.91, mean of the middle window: 3.88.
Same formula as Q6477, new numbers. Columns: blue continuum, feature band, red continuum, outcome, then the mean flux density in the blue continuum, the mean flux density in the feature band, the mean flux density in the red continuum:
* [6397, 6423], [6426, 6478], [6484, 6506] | -0.84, 4.03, 4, 3.85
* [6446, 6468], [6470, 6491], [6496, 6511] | -0.82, 4.02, 4.08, 3.83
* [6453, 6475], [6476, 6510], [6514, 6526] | 1.31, 4.12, 3.92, 4.02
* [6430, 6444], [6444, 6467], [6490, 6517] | -0.64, 3.9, 4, 3.85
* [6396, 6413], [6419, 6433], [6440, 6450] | -0.16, 4.05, 3.98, 3.82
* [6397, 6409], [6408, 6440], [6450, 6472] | 0.68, 4.05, 3.98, 4.09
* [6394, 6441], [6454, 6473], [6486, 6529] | -0.86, 4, 4.13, 3.91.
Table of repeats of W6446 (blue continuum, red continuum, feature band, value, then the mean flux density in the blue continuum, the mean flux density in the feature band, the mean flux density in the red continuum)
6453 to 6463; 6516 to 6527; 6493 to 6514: 1.1 Angstrom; 4.06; 3.83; 4.03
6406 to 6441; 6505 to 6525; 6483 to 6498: 0.3 Angstrom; 3.98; 3.89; 3.97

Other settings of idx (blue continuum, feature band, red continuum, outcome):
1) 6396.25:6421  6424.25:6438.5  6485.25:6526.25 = 0.014 mag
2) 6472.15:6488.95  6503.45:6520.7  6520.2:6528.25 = 0.030 mag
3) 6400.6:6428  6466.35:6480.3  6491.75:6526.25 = -0.056 mag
